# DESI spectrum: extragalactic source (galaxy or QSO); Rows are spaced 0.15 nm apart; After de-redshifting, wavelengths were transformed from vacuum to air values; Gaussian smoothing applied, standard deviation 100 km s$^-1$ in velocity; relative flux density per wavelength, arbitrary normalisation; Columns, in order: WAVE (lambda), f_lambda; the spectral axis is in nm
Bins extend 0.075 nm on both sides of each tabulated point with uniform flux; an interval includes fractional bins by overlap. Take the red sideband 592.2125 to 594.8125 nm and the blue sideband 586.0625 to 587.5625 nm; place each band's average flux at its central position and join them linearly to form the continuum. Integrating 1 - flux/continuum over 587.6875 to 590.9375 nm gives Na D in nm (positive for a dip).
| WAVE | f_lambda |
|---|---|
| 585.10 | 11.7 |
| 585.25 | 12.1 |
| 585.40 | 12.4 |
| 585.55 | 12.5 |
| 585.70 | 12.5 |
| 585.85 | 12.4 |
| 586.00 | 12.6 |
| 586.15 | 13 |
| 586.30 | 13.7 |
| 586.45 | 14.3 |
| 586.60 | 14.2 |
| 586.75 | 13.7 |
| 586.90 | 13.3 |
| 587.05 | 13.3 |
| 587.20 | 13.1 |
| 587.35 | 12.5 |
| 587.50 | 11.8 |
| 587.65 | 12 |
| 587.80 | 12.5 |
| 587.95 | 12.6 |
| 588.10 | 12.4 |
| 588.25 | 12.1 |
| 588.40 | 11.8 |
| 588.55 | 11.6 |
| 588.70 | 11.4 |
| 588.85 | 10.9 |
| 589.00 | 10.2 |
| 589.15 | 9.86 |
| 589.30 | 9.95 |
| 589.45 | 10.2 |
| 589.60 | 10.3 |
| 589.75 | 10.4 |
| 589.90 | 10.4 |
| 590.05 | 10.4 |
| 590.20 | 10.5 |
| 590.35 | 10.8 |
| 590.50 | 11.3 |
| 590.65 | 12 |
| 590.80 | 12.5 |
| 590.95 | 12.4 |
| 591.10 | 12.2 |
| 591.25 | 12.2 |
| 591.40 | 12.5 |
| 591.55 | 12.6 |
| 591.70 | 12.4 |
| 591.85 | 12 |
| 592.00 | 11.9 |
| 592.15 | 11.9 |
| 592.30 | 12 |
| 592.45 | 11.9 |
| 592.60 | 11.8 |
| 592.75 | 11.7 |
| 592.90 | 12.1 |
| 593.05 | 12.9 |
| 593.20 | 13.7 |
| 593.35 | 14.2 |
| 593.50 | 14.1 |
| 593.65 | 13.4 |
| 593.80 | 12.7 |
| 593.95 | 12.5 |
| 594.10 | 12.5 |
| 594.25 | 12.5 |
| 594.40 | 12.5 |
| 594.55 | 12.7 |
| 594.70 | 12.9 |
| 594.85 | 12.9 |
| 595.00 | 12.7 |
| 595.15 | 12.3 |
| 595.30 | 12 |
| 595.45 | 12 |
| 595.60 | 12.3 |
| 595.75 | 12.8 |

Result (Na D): 0.471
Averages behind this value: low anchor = 13.3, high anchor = 12.7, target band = 11.2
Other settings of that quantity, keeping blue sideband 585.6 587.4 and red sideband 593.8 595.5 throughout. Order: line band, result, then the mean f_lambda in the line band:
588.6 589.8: 0.24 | 10.4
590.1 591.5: 0.11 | 11.8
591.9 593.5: 0.03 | 12.5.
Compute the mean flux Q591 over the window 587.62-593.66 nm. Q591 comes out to 11.8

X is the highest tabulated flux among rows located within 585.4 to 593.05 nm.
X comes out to 14.3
